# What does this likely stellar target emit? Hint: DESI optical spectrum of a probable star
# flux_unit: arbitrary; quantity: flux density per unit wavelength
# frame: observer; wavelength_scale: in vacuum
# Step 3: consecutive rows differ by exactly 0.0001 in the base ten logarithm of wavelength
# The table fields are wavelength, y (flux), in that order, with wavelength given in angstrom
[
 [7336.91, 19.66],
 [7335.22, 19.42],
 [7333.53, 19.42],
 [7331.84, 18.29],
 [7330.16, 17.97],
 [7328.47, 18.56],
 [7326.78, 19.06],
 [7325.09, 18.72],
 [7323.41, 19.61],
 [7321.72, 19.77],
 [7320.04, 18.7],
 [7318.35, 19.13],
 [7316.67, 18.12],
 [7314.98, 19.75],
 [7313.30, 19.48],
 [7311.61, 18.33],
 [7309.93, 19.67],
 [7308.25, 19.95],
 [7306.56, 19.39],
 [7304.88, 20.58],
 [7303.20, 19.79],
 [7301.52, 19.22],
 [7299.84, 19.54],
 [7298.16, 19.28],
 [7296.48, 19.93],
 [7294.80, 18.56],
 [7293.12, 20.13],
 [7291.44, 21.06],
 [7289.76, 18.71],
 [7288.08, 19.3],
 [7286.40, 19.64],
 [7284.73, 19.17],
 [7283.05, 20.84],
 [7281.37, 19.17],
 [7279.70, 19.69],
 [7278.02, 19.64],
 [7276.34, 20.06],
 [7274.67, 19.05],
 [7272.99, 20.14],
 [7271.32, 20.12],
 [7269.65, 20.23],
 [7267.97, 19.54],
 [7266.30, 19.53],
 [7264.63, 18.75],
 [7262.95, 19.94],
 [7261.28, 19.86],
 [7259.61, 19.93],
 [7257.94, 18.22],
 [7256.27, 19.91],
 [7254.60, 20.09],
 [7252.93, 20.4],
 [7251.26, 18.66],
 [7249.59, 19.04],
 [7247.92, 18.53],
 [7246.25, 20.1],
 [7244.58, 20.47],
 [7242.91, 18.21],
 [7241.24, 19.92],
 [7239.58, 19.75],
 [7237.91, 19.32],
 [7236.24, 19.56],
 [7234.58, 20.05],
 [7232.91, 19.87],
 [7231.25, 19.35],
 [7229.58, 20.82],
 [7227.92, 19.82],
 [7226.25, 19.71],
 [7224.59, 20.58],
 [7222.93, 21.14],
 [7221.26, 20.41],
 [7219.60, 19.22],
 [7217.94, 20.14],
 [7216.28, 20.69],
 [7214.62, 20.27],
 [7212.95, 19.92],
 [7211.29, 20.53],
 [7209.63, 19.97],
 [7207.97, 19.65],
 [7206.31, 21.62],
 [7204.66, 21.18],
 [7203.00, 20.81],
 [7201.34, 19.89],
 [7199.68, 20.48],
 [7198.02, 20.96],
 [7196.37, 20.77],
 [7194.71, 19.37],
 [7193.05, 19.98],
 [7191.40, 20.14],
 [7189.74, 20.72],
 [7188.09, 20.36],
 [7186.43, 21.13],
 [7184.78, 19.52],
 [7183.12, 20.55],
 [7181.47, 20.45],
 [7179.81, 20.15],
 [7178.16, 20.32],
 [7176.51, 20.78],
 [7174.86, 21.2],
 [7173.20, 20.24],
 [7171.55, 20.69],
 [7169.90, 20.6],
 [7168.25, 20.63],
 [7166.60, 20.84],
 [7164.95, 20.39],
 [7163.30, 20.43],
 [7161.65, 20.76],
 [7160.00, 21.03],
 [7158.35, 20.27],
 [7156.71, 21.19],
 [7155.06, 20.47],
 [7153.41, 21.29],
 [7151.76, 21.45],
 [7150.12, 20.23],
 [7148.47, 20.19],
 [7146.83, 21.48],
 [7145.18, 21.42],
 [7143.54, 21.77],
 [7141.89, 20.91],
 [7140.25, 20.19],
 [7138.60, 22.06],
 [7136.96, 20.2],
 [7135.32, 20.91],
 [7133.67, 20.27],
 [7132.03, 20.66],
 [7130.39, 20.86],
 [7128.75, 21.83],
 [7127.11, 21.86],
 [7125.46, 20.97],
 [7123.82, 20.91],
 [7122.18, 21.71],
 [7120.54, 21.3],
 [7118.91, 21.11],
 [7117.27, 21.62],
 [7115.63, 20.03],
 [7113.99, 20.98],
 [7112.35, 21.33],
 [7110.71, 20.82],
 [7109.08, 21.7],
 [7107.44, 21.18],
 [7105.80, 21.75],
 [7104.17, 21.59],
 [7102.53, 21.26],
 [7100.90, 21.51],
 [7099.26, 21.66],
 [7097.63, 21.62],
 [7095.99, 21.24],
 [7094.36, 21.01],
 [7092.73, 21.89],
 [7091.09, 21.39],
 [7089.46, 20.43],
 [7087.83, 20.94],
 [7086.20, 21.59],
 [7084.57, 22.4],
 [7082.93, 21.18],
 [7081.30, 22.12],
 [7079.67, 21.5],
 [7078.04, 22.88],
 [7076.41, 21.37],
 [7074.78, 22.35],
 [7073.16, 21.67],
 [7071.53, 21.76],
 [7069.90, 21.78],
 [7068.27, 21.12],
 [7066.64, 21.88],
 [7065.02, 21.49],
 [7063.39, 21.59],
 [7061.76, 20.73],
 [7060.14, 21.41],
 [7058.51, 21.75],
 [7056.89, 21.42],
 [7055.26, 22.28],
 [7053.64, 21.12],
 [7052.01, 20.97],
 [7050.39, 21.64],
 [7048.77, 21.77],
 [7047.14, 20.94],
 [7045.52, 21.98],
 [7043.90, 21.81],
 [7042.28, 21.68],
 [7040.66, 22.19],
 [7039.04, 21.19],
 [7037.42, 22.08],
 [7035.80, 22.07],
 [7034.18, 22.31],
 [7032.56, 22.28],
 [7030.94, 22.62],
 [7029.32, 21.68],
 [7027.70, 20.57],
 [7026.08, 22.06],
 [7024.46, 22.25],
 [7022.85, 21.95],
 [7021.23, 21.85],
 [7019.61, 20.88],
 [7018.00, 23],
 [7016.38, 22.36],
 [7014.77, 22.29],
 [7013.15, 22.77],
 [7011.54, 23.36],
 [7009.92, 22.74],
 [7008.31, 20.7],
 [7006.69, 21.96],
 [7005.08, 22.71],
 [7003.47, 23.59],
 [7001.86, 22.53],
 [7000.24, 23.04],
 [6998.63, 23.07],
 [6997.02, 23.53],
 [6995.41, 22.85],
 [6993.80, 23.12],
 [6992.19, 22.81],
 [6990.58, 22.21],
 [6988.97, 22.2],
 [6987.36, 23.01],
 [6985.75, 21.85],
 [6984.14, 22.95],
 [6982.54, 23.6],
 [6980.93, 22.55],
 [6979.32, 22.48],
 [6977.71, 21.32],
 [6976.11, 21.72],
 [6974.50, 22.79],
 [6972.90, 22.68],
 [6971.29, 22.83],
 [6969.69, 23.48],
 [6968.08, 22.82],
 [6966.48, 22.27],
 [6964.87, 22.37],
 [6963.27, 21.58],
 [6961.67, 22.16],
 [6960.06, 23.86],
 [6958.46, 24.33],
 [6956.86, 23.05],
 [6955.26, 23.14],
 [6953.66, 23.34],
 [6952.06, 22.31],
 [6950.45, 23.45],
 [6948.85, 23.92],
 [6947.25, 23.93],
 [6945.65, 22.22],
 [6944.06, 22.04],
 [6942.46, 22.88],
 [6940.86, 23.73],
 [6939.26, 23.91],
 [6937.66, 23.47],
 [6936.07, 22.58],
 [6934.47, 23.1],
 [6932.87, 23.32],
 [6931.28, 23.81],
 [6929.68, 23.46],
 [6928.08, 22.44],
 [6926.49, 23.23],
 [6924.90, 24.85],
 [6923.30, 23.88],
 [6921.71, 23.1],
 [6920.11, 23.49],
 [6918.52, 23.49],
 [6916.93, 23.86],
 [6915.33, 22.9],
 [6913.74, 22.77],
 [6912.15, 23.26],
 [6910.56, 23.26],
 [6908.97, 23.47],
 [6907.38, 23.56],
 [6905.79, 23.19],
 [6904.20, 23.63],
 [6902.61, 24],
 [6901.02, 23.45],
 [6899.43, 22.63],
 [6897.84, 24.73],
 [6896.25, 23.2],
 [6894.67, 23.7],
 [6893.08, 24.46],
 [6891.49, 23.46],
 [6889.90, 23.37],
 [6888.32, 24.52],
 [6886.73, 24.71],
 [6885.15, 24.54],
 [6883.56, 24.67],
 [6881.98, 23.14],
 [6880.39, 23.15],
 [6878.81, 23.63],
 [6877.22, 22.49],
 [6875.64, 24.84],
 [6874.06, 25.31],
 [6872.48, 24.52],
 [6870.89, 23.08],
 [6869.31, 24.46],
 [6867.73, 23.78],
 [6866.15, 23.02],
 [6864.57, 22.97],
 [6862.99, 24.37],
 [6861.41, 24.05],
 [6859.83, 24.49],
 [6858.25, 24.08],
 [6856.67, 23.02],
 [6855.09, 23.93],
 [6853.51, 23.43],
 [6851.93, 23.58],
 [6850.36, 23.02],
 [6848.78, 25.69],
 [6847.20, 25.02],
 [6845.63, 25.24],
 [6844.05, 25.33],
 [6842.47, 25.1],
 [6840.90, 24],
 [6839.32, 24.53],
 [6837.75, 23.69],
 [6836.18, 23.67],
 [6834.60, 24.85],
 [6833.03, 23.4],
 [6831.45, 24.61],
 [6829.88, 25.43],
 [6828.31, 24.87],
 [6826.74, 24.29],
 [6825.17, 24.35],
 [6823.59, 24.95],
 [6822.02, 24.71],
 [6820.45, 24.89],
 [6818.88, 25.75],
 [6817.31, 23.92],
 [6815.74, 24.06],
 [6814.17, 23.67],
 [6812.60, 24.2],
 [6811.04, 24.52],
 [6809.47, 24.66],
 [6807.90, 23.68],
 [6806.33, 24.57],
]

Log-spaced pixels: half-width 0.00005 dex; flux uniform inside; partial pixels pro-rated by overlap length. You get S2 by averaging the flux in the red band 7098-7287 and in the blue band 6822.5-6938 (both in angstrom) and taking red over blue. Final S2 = 0.85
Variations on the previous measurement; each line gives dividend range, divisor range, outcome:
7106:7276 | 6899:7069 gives 0.90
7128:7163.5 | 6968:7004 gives 0.92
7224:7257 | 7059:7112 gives 0.92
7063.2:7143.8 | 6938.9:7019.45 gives 0.94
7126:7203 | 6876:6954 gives 0.88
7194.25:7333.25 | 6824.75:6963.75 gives 0.83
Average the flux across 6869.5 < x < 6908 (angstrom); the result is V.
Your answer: 23.8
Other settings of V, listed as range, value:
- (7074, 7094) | 21.6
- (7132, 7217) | 20.6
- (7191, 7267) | 19.9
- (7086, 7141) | 21.2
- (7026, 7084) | 21.7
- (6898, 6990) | 23.1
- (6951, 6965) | 22.9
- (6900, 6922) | 23.4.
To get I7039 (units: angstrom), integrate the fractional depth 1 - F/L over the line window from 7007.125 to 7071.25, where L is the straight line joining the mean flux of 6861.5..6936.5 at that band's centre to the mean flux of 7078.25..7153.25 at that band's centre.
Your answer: 0.8 angstrom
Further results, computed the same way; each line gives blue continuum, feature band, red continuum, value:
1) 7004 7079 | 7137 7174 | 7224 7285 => -0.2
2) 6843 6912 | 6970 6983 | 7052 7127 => 0.1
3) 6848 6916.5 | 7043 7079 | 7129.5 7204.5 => 0.3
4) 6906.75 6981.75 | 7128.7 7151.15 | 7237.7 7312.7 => 0.1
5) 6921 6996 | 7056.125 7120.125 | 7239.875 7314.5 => 0.4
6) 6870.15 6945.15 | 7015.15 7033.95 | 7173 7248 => 0.3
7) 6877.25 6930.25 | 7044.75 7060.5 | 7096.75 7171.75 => 0.3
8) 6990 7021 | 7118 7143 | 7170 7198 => 0.0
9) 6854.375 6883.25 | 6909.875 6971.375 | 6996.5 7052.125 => -0.4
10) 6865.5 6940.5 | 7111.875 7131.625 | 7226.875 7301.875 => 0.0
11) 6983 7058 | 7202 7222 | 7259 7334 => -0.1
